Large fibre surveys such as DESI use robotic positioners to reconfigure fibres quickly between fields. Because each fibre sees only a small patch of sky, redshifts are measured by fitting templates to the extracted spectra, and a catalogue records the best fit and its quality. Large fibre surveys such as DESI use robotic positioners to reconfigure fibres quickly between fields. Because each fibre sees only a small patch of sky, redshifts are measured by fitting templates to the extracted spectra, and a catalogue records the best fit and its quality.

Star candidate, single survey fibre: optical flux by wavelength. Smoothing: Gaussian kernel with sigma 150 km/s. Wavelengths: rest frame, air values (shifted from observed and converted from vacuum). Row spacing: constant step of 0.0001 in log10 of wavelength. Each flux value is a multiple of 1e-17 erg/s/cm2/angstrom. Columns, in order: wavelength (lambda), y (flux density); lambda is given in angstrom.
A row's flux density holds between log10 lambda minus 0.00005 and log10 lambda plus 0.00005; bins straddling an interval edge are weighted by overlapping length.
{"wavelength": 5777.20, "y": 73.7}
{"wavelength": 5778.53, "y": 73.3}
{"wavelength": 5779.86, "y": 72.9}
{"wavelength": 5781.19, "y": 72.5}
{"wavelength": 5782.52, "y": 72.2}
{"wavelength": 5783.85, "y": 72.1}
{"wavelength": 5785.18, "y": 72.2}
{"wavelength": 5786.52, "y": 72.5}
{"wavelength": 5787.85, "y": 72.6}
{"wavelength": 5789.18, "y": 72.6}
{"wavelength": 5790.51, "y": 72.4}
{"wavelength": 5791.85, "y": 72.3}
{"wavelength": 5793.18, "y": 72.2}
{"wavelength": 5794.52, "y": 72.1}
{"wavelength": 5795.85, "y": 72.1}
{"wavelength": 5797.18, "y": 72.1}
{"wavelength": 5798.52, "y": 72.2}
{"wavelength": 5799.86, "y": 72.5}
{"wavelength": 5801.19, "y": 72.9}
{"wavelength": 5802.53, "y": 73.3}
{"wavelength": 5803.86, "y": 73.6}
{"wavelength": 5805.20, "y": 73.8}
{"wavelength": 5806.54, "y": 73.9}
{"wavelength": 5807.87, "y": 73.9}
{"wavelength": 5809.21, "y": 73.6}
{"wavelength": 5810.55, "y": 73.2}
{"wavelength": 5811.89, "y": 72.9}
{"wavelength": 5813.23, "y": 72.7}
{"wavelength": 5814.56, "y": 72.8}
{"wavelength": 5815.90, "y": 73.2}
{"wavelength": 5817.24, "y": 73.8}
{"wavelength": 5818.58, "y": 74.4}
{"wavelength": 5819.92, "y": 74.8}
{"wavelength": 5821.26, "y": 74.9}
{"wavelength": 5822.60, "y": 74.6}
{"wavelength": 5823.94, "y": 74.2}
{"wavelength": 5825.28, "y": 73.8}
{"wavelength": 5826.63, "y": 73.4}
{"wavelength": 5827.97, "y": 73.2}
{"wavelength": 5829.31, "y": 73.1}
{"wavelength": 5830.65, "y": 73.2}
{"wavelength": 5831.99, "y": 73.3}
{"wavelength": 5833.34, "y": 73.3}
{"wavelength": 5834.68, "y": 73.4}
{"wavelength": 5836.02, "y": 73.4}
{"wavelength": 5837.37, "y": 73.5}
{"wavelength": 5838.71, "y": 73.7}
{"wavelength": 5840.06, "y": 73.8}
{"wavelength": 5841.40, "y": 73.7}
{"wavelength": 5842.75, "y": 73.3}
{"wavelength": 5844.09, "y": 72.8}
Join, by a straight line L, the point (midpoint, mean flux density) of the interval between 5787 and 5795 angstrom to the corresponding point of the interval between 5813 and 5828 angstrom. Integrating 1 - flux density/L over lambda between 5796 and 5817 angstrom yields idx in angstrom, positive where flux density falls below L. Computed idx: 0.0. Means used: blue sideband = 72.4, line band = 73.1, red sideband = 73.9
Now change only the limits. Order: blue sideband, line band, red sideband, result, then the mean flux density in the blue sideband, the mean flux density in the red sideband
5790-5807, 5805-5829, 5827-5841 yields -0.2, 72.7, 73.4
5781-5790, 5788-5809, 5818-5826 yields 0.1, 72.4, 74.4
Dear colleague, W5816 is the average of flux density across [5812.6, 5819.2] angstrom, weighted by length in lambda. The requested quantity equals 73.5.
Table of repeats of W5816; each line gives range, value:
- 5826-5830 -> 73.3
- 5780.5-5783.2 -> 72.5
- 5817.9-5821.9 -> 74.7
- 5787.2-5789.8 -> 72.7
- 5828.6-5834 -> 73.2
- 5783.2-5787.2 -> 72.2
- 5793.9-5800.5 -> 72.2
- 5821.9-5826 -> 74.1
